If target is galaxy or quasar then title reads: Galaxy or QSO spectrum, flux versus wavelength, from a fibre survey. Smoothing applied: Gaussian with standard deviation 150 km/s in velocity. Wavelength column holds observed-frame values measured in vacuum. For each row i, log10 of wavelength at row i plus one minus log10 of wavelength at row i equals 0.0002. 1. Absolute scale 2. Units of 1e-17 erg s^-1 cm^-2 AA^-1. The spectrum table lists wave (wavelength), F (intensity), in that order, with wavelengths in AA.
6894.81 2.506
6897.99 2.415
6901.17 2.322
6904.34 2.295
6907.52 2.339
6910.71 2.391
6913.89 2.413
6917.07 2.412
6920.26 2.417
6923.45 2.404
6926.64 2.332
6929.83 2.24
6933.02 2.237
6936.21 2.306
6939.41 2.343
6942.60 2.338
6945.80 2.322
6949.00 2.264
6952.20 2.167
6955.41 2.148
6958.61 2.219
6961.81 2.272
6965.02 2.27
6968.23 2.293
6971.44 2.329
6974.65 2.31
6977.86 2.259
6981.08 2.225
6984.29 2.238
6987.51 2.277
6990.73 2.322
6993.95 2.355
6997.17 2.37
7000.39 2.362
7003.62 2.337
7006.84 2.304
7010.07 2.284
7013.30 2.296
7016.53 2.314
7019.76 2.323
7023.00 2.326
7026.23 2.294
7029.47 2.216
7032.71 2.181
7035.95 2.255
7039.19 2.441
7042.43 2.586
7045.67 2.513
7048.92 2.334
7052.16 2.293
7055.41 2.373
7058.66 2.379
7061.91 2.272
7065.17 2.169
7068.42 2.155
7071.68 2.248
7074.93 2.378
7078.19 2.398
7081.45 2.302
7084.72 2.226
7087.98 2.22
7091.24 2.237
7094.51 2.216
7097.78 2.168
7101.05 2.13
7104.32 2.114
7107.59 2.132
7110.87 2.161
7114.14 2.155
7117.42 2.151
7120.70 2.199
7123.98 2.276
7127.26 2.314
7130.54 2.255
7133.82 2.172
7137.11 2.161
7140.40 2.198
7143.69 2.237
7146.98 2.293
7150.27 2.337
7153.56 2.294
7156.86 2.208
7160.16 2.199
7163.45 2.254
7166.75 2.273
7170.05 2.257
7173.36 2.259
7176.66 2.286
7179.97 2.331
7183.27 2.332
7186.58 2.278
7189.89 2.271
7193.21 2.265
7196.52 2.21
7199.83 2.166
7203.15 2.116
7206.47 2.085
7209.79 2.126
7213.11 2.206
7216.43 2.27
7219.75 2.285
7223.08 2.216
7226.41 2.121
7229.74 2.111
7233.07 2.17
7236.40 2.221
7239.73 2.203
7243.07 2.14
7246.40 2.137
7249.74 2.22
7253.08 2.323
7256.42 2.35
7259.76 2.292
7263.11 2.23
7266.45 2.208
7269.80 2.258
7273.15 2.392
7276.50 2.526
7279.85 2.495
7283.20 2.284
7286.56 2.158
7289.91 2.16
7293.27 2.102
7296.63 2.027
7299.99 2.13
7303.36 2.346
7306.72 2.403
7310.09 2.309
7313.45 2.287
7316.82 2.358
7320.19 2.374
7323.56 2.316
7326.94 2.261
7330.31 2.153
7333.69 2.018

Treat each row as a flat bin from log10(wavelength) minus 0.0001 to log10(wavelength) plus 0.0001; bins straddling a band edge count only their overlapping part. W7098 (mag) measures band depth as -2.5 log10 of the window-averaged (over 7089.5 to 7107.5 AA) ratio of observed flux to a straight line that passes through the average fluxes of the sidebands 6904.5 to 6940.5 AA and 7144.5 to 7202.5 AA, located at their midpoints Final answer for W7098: 0.06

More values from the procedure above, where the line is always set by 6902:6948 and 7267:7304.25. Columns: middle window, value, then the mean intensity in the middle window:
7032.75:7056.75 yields -0.03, 2.39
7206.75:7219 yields 0.04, 2.2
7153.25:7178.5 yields 0.02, 2.25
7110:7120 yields 0.07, 2.16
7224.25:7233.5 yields 0.07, 2.13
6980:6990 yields 0.03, 2.25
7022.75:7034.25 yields 0.03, 2.25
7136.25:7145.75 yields 0.04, 2.21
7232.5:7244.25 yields 0.04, 2.19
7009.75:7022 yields 0.01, 2.31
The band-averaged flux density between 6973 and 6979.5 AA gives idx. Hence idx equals 2.28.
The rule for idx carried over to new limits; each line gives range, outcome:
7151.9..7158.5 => 2.25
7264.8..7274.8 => 2.28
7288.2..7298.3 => 2.1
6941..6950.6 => 2.31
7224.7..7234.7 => 2.13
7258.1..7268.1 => 2.24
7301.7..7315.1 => 2.34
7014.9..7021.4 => 2.32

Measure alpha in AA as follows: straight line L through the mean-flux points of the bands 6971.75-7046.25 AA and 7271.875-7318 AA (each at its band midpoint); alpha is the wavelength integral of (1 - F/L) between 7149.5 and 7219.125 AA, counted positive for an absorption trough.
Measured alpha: 1.8 AA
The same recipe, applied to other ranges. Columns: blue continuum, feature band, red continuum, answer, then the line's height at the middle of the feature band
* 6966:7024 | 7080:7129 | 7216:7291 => 1.8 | 2.28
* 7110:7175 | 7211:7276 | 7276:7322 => 0.8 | 2.26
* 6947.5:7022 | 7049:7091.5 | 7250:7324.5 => 0.0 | 2.29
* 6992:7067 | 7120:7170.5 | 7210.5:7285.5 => 1.0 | 2.29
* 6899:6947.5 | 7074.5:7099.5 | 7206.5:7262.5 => 0.1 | 2.27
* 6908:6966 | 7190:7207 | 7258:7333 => 0.7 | 2.28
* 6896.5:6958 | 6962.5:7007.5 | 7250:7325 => 0.2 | 2.31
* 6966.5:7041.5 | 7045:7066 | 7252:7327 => -0.3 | 2.3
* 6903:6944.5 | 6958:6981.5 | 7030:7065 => 0.7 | 2.35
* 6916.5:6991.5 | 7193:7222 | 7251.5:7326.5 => 1.2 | 2.29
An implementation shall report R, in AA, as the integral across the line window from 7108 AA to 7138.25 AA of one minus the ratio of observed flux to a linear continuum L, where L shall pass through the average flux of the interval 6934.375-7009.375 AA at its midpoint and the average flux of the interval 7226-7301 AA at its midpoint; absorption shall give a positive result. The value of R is 0.8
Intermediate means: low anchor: 2.29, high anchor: 2.23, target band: 2.2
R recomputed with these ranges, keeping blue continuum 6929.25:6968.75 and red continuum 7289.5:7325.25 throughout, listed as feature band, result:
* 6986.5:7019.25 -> -0.88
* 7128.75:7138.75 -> 0.28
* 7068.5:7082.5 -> -0.32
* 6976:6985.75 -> 0.09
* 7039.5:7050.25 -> -1.02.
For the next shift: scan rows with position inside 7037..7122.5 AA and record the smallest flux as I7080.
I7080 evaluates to 2.114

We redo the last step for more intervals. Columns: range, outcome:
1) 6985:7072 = 2.155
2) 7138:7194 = 2.198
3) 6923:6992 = 2.148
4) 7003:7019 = 2.284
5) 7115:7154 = 2.151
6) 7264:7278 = 2.208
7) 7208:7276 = 2.111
